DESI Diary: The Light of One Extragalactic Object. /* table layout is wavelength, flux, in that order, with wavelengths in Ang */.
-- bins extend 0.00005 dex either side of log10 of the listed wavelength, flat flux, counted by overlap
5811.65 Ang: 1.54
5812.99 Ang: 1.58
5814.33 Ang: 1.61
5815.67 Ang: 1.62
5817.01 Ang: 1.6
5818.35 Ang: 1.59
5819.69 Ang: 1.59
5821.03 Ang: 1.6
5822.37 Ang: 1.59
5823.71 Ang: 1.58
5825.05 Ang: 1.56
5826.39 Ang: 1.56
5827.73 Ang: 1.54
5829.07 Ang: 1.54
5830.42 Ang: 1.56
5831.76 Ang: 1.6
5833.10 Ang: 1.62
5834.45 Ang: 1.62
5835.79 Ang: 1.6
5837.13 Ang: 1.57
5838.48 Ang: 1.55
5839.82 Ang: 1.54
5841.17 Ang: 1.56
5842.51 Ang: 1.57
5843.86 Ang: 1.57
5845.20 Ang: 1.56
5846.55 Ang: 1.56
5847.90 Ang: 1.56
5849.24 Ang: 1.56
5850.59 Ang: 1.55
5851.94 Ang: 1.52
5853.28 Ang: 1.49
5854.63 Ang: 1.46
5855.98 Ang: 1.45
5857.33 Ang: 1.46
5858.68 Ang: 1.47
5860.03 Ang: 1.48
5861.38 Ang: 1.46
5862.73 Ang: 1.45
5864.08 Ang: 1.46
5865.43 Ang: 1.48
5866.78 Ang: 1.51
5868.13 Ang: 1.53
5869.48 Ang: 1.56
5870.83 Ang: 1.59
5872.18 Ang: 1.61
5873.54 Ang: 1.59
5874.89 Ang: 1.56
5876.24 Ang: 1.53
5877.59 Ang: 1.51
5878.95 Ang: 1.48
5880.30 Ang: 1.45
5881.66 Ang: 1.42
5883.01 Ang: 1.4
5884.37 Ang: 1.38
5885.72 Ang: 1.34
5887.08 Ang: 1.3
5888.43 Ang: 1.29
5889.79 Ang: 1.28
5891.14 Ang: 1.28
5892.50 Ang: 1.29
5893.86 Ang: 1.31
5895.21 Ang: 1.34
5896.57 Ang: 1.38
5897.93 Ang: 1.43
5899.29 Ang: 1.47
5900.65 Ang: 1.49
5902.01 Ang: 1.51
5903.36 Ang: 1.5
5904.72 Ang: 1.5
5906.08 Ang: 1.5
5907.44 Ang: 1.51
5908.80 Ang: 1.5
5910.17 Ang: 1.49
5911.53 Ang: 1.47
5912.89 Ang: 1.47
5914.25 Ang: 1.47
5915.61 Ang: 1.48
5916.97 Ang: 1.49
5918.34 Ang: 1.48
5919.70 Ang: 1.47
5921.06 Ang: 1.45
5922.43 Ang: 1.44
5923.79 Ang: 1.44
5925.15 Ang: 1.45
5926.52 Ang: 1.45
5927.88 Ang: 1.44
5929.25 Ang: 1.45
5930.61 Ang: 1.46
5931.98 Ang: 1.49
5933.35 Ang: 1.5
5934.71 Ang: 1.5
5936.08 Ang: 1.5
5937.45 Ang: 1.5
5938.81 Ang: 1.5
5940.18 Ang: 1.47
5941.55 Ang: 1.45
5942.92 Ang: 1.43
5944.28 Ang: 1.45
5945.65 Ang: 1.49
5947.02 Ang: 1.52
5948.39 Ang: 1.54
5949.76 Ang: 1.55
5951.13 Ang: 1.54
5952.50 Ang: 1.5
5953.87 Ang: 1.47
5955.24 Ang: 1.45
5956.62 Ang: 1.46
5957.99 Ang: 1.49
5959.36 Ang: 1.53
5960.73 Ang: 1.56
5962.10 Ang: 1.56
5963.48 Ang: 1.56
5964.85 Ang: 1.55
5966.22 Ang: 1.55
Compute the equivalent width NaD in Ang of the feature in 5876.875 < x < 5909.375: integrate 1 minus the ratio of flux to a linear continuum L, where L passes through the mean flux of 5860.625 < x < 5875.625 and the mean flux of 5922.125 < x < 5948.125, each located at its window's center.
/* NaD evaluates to 2.1 Ang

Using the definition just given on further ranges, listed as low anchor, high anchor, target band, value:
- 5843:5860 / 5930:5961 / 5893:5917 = 0.7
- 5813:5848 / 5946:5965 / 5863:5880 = 0.3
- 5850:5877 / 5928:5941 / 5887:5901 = 1.4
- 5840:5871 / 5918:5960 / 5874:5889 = 0.8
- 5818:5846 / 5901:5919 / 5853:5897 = 2.5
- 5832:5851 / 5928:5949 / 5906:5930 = 0.5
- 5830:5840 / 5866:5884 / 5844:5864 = 0.6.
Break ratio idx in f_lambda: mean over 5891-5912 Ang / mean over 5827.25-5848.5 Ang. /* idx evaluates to 0.92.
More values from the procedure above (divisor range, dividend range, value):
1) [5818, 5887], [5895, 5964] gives 0.97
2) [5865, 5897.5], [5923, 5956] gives 1.03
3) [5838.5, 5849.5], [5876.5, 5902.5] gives 0.89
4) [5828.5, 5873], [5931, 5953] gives 0.97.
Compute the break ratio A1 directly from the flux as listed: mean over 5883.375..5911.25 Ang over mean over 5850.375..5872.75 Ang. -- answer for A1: 0.94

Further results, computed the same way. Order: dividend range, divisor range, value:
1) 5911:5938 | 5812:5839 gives 0.93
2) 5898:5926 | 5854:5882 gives 0.98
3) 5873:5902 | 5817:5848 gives 0.89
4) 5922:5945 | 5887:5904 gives 1.06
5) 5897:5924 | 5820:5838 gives 0.94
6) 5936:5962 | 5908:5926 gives 1.02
